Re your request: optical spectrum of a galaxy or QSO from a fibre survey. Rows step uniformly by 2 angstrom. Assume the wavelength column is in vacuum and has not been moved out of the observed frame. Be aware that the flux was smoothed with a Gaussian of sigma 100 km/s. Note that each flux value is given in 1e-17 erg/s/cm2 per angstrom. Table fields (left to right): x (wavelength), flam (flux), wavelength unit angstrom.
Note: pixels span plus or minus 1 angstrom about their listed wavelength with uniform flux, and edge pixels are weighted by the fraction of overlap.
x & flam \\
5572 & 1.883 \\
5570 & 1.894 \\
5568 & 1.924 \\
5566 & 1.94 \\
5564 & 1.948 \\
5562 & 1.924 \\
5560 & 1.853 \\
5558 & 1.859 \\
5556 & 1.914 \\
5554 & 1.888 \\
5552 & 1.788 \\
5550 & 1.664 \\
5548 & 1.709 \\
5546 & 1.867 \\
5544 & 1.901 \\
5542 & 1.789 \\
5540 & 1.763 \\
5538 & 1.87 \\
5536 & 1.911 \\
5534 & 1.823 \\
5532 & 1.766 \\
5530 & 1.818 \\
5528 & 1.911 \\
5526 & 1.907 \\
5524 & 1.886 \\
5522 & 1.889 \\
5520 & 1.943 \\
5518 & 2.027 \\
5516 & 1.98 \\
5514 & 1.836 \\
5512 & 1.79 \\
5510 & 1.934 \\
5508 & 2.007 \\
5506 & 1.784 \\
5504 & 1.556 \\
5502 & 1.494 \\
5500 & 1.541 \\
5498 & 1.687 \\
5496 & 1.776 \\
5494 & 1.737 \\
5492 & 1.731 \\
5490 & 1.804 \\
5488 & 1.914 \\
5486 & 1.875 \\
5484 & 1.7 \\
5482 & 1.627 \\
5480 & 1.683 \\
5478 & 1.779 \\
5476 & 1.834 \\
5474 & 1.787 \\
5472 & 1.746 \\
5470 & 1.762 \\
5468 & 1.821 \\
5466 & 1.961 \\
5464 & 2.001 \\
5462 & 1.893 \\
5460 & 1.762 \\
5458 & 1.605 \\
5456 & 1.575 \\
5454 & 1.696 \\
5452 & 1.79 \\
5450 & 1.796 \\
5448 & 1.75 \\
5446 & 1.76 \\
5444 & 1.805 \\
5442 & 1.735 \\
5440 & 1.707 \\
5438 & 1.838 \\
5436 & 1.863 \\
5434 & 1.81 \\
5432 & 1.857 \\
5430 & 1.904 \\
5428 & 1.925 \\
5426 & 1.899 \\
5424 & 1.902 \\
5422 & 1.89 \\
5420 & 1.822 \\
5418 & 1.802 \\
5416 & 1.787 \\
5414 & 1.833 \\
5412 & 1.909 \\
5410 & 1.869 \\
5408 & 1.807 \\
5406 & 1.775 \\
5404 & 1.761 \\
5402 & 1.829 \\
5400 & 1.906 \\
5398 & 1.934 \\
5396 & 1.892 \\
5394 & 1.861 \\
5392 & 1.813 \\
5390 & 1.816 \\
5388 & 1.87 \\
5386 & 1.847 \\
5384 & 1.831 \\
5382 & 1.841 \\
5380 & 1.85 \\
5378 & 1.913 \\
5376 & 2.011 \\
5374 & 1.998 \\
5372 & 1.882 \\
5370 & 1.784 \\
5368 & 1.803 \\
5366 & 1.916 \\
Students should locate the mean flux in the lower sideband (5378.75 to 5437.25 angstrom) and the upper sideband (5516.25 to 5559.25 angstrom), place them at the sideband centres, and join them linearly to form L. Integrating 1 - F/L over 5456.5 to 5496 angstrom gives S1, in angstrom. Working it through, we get 1.4 angstrom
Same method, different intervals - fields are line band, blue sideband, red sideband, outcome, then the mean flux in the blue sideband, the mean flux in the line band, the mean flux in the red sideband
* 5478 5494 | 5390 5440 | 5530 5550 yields 0.59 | 1.85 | 1.76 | 1.81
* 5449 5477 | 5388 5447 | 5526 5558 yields 0.72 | 1.84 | 1.79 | 1.83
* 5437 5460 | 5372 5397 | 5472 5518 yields 1.05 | 1.88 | 1.73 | 1.77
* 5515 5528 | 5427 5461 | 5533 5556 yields -0.91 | 1.78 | 1.94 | 1.82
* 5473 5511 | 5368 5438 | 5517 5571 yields 2.32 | 1.86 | 1.75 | 1.87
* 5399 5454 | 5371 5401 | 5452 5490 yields 0.30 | 1.88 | 1.82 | 1.78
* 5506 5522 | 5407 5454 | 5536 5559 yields -0.83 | 1.83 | 1.92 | 1.82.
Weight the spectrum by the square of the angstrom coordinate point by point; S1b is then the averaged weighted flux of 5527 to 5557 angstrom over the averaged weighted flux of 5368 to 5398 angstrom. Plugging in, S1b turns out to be 1.03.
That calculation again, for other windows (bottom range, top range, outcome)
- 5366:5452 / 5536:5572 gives 1.06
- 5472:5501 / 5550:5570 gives 1.11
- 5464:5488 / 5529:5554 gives 1.03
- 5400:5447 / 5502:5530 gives 1.05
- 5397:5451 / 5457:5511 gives 0.99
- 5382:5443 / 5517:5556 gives 1.05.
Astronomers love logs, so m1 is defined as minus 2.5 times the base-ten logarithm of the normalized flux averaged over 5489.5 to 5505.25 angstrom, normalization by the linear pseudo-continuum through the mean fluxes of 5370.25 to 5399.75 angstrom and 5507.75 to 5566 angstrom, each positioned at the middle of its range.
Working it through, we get 0.13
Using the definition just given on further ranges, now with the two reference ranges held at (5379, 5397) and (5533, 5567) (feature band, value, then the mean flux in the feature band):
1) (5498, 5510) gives 0.09 mag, 1.7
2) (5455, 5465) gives 0.05 mag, 1.77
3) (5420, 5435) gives -0.02 mag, 1.88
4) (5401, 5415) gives 0.01 mag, 1.83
